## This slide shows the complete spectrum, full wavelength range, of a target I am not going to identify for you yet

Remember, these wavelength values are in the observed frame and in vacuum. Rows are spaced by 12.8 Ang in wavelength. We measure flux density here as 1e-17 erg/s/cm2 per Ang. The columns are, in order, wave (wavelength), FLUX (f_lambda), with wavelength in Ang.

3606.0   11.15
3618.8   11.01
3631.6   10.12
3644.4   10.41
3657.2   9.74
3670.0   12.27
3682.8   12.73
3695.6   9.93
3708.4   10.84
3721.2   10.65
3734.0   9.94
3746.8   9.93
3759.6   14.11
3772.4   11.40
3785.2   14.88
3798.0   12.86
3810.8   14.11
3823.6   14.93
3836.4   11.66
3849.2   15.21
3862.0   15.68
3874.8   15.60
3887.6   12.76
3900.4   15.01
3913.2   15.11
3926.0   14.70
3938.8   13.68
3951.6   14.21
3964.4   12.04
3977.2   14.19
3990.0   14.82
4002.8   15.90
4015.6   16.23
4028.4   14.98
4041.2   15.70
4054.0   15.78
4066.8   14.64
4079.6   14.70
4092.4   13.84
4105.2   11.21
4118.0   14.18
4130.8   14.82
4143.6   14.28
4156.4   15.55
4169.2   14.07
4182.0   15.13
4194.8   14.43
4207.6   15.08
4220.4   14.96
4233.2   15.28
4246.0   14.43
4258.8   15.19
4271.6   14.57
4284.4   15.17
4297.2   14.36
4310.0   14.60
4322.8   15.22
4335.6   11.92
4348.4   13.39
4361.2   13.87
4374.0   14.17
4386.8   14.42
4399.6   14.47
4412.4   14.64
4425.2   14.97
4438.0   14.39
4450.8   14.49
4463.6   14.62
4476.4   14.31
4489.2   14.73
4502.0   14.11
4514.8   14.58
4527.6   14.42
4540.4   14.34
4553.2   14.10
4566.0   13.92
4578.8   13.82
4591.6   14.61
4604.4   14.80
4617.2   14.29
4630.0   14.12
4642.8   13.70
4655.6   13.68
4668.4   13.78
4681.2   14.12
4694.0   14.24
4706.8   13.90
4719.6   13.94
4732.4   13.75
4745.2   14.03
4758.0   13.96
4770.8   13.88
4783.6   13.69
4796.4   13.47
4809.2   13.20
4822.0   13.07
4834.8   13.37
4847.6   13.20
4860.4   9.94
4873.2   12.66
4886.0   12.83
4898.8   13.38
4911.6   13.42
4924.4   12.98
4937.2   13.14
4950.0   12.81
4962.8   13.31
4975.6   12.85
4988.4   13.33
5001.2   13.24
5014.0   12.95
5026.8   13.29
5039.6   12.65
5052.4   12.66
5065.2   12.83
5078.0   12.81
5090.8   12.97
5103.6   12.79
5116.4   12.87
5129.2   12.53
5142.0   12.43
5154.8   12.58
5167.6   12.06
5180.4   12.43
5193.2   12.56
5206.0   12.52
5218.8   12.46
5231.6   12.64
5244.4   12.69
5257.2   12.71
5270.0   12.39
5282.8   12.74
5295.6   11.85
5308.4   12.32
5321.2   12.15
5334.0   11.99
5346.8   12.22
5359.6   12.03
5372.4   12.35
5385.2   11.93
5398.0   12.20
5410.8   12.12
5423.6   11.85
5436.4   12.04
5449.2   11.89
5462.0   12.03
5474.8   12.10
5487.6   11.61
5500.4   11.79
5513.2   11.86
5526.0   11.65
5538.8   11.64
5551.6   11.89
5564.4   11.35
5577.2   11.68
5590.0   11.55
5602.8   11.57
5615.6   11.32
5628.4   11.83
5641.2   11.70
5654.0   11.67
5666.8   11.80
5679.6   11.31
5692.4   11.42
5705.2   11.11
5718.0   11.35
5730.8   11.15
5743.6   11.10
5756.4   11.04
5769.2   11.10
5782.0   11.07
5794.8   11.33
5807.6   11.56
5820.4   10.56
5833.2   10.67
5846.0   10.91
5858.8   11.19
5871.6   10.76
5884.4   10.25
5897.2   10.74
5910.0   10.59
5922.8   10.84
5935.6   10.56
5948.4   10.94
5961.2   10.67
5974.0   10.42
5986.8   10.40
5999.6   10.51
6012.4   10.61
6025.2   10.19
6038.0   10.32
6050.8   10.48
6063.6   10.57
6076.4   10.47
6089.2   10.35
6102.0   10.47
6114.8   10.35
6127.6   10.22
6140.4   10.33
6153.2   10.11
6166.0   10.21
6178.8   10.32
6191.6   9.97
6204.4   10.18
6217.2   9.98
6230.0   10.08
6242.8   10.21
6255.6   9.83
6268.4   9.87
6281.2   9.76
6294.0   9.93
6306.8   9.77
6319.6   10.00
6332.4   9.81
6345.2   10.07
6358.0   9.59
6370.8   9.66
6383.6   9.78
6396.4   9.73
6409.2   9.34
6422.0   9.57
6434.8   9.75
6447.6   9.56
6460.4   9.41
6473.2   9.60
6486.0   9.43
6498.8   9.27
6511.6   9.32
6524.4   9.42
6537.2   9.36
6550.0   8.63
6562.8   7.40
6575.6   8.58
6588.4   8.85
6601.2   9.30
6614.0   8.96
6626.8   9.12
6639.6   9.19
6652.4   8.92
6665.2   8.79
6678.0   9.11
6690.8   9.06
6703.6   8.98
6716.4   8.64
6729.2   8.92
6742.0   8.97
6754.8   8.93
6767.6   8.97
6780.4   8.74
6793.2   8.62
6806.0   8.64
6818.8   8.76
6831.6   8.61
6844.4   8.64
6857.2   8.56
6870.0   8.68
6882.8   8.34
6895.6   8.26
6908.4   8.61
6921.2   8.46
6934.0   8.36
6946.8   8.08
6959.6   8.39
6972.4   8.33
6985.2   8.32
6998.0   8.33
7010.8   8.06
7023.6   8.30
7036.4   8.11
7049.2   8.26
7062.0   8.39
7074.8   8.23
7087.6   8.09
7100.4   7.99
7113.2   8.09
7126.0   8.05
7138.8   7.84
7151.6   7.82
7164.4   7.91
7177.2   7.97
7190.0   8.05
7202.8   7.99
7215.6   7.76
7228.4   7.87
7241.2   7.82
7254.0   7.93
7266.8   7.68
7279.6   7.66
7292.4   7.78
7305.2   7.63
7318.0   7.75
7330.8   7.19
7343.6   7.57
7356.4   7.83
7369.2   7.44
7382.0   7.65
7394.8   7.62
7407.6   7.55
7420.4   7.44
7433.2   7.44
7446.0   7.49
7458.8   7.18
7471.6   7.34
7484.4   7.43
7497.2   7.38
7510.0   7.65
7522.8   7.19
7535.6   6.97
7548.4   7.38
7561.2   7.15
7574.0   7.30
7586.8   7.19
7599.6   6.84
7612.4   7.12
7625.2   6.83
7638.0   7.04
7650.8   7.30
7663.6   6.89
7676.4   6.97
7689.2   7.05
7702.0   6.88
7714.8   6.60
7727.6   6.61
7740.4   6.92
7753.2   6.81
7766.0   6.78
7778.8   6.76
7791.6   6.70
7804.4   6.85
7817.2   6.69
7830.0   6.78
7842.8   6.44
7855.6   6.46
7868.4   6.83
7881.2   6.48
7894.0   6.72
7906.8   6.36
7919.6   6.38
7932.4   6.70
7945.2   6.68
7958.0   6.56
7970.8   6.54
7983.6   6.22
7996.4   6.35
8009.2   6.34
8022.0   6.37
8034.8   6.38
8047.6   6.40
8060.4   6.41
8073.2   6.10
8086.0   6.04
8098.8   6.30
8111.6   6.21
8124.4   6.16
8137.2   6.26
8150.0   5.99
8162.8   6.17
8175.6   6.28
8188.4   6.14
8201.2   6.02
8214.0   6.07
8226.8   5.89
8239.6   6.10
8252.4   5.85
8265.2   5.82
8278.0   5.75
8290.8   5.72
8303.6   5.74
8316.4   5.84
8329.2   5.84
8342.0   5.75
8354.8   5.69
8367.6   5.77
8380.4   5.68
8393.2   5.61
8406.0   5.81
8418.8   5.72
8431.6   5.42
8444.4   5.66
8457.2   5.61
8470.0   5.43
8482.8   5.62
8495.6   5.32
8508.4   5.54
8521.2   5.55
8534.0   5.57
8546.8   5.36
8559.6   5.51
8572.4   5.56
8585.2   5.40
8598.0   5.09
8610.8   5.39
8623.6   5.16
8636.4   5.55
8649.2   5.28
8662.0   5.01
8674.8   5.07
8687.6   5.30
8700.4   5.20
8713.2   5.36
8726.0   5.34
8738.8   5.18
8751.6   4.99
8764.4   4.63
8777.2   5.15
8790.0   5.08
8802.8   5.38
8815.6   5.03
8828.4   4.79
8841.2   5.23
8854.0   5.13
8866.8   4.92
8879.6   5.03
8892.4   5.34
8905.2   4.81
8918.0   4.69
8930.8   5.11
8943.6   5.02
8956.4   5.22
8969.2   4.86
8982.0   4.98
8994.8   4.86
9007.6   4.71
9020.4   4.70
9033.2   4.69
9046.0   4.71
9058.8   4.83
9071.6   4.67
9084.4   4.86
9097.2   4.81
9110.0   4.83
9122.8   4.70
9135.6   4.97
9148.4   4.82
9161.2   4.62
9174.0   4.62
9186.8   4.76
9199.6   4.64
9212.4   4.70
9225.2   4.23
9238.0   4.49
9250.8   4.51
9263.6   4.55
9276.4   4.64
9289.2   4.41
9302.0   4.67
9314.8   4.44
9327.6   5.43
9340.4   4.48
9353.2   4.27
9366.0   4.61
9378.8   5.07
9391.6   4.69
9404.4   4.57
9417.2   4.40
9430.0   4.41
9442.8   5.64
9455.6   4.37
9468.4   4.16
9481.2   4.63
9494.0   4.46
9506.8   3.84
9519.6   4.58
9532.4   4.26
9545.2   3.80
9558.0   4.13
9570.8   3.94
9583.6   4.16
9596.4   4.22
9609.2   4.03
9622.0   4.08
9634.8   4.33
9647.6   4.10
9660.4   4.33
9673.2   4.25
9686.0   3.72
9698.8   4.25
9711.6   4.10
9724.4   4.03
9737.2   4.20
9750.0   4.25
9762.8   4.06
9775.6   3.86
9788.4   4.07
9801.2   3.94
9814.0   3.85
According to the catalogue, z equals 0.00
